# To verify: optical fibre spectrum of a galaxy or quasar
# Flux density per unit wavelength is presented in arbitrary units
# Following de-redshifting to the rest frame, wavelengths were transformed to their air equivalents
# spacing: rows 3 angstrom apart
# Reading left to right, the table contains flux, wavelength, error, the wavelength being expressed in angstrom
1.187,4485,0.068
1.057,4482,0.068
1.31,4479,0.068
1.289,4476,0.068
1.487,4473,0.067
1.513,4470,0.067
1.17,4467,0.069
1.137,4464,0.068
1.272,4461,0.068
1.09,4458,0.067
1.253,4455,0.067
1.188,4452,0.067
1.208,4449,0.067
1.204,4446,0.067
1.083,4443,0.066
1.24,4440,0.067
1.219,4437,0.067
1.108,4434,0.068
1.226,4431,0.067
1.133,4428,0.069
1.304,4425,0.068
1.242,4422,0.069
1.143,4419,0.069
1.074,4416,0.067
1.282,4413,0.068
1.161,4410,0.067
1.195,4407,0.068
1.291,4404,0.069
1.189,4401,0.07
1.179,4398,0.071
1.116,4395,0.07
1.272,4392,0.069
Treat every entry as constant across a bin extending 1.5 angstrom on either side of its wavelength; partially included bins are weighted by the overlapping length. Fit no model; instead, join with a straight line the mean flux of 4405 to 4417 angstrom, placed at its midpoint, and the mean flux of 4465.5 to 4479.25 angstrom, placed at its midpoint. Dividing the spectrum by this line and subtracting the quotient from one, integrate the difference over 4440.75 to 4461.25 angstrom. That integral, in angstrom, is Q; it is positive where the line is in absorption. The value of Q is 1.8 angstrom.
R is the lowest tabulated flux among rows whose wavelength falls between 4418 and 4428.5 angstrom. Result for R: 1.133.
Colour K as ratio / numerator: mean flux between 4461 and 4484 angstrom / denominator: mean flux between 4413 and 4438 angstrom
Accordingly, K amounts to 1.1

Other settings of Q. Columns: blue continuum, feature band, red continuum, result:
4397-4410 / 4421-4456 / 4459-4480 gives 1.69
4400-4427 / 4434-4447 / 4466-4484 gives 0.77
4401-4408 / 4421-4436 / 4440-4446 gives -0.23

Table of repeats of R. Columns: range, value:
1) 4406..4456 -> 1.074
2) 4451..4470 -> 1.09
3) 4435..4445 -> 1.083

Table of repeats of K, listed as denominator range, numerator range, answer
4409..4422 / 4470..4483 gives 1.12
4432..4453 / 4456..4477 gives 1.08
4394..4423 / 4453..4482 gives 1.07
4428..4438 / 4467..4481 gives 1.16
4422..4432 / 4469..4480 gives 1.14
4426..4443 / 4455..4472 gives 1.06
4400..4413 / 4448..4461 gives 0.98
